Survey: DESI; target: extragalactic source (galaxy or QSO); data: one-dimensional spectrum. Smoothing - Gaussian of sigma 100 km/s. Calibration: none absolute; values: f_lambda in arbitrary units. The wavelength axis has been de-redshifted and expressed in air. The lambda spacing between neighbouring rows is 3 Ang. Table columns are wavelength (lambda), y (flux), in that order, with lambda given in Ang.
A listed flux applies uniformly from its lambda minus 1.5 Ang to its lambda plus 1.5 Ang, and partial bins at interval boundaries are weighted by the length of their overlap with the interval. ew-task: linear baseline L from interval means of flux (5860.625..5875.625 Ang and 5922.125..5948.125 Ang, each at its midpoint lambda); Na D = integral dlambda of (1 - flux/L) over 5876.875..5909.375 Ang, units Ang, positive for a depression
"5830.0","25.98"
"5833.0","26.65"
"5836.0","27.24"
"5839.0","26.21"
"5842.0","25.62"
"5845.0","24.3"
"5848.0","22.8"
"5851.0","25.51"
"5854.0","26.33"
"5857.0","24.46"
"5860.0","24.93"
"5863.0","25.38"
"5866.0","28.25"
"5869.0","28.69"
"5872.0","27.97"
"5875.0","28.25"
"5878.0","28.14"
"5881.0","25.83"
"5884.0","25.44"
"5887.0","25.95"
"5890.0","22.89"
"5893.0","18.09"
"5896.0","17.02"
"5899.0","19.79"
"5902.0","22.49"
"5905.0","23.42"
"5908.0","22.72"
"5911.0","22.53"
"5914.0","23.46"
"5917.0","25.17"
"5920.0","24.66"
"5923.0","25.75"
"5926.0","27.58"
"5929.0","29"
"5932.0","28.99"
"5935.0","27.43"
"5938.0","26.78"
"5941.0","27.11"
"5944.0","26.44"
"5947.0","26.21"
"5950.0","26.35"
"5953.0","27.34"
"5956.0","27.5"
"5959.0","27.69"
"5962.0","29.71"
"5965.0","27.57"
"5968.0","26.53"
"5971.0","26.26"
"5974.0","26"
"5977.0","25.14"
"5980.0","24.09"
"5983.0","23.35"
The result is 5.46 Ang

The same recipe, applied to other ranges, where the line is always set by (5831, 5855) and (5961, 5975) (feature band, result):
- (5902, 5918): 1.9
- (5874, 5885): -0.4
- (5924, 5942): -0.7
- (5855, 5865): 0.2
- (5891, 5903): 3.2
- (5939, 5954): 0.1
